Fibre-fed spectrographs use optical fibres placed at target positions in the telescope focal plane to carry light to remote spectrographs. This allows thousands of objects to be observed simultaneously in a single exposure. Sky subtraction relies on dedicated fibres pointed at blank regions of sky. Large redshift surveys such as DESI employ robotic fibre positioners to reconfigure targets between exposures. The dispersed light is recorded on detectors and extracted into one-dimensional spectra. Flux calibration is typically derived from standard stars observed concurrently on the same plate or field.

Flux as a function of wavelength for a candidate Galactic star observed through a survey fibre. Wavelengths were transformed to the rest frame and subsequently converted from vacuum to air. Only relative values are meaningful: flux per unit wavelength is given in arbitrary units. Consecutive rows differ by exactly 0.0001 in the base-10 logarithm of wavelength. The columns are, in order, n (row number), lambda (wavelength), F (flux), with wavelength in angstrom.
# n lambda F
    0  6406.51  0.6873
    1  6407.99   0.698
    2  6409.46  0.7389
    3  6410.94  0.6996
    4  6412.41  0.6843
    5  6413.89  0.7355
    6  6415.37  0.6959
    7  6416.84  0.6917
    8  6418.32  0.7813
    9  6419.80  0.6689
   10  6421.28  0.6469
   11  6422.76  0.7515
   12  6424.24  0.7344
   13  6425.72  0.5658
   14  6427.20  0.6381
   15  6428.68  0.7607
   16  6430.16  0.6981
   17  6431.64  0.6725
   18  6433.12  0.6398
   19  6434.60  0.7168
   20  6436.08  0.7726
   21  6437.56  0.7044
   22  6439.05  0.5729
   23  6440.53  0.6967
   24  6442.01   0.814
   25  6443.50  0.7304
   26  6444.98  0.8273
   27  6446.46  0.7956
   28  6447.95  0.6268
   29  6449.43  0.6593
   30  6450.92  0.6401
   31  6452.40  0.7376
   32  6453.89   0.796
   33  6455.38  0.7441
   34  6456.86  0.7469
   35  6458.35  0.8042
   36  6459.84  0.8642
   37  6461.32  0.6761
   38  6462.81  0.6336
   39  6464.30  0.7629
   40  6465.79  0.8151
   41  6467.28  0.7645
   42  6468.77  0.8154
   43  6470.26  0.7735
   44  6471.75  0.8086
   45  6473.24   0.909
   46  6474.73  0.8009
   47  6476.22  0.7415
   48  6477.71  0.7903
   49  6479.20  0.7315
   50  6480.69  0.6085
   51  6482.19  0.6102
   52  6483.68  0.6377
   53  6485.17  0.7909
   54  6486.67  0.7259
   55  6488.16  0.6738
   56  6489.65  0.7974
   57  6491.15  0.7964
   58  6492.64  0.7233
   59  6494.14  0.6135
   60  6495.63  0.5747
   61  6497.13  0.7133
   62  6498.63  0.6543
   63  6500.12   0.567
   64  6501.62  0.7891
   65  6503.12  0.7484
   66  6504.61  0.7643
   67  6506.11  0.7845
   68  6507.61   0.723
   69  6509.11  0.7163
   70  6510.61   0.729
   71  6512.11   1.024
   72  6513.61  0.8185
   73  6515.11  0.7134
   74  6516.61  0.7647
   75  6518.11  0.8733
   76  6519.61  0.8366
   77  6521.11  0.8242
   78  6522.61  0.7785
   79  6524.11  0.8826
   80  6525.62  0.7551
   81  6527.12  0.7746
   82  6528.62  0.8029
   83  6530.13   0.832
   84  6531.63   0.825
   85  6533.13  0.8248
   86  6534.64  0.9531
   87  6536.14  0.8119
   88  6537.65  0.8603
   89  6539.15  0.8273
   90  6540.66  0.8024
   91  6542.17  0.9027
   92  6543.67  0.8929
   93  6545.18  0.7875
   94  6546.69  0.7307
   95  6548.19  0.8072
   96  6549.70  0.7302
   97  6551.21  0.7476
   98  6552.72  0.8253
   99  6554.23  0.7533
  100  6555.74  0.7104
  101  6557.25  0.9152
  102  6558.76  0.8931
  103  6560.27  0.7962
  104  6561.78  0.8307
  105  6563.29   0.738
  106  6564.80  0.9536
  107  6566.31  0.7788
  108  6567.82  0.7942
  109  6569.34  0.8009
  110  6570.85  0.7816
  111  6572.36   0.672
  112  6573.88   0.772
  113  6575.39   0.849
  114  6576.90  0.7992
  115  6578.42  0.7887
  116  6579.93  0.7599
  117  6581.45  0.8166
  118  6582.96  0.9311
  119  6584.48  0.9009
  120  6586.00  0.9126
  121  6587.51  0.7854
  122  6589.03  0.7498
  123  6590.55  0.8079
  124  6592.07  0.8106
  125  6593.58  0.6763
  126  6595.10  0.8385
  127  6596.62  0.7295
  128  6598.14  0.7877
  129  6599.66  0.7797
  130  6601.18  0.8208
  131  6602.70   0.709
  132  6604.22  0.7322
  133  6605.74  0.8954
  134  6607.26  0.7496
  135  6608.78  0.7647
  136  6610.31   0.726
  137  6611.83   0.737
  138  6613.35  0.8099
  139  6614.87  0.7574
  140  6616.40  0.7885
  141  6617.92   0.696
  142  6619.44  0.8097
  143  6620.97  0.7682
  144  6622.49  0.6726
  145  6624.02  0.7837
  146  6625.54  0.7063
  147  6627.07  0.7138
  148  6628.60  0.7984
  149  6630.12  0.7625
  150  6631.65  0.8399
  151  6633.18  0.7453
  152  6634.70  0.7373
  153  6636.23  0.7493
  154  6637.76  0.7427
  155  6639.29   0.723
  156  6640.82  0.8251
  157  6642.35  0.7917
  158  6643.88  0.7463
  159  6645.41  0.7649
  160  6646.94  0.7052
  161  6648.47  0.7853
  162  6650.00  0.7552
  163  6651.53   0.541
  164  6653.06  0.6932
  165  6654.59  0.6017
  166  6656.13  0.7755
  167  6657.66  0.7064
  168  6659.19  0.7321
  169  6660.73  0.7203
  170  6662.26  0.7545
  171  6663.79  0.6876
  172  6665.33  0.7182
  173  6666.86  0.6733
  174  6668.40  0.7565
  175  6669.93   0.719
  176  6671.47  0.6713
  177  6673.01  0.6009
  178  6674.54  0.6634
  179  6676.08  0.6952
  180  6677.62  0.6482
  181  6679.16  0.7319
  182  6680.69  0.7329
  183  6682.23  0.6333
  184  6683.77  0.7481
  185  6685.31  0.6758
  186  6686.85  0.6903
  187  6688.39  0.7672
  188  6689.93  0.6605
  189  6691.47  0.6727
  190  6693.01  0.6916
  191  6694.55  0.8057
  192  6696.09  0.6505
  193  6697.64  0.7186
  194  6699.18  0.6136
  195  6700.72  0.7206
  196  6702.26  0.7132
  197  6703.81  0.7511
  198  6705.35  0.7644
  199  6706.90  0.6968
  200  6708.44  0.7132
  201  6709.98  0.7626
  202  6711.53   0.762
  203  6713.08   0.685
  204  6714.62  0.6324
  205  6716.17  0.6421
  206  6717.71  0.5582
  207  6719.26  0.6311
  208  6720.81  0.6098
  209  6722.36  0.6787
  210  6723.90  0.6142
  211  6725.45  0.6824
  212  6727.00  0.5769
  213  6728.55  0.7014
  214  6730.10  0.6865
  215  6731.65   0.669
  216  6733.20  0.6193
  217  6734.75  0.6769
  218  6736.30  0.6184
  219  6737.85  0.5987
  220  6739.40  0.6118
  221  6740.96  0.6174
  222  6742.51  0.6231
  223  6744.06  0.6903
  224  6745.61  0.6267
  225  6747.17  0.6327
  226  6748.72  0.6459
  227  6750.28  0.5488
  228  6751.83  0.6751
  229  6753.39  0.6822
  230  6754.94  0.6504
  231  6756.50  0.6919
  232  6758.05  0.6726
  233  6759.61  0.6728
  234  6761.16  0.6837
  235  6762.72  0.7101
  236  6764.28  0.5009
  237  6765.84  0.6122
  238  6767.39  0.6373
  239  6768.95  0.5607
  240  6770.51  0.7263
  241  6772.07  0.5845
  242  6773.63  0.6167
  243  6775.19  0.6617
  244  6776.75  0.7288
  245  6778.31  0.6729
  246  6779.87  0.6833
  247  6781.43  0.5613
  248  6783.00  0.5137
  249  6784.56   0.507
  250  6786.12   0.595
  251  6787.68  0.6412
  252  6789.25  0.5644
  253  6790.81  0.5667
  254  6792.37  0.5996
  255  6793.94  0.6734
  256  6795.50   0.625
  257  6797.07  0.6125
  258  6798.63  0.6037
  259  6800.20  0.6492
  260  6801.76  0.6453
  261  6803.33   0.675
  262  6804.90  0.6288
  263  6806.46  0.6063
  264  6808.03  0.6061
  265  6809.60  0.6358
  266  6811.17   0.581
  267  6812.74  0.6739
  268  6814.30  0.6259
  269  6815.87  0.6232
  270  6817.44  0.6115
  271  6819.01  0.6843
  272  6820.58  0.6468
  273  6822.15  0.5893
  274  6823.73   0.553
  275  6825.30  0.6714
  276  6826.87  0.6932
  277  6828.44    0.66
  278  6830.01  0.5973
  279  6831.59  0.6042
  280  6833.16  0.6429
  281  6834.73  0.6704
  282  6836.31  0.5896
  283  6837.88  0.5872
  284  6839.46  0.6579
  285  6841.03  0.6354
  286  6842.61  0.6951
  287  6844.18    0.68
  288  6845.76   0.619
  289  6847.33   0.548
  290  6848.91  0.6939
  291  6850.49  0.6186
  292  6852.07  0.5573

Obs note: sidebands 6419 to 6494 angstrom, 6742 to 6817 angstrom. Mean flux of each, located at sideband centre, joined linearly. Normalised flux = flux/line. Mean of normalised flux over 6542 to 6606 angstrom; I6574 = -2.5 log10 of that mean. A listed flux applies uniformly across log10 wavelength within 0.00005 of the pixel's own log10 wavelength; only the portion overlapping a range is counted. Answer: -0.159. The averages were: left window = 0.727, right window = 0.629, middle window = 0.801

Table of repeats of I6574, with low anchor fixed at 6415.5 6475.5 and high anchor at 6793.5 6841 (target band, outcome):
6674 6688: -0.041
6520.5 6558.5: -0.156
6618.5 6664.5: -0.091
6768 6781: -0.016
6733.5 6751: 0.042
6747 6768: 0.004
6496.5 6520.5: -0.074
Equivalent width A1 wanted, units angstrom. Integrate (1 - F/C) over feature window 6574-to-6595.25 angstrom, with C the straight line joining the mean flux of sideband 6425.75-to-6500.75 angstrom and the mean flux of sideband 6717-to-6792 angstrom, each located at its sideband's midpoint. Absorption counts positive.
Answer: -4.04 angstrom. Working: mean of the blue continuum 0.722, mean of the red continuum 0.631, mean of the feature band 0.814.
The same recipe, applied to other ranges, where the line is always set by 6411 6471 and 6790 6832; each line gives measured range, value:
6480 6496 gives 0.4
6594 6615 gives -2.9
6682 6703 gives -1.3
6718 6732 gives 0.1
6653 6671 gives -1.3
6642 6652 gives -0.9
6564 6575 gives -1.7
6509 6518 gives -1.3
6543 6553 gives -1.3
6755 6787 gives 0.4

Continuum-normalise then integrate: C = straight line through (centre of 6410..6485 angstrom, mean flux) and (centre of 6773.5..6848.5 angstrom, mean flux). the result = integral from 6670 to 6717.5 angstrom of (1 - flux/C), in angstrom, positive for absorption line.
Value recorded -2.8 angstrom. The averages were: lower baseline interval 0.725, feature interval 0.696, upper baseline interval 0.626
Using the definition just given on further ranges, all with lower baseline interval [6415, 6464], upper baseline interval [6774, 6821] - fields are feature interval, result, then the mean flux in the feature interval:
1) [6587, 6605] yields -2.5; 0.769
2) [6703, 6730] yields -1.3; 0.674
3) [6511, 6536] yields -4.9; 0.828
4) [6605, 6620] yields -2.3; 0.773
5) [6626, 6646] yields -3.0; 0.763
